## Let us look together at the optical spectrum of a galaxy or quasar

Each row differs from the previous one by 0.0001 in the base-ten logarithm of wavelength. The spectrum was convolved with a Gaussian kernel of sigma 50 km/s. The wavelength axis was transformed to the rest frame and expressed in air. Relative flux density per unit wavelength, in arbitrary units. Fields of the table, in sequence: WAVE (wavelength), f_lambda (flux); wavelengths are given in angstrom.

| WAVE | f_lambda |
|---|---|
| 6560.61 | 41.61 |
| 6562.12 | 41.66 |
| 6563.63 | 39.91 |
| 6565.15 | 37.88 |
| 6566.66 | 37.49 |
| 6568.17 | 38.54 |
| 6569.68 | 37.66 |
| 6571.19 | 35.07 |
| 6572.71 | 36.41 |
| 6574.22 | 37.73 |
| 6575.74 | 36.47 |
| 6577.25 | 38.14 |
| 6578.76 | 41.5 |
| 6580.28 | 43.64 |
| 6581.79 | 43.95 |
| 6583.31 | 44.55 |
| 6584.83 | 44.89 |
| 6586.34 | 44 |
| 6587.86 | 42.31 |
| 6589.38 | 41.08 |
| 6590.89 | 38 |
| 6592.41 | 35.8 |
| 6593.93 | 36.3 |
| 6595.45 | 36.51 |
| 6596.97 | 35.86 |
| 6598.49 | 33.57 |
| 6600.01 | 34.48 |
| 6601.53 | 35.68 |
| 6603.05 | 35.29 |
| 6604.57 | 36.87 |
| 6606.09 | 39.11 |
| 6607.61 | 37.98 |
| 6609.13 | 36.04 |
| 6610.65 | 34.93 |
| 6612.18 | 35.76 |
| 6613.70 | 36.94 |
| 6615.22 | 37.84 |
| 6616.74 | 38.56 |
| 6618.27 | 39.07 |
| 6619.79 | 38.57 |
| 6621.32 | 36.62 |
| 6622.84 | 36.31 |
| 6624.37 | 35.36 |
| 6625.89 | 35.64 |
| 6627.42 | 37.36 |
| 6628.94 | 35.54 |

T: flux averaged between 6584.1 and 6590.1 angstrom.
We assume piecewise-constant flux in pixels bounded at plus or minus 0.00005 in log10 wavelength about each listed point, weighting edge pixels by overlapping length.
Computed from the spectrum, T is 43.1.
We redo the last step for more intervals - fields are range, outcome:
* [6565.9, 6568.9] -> 38.1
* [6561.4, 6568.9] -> 39.1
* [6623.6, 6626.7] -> 35.5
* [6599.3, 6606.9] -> 36.3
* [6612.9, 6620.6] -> 38.2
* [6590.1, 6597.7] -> 36.5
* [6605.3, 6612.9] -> 36.8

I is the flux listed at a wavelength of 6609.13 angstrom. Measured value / 36.04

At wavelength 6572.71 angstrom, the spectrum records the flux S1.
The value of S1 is 36.41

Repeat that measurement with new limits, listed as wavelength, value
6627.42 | 37.36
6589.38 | 41.08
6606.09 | 39.11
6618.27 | 39.07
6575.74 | 36.47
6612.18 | 35.76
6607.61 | 37.98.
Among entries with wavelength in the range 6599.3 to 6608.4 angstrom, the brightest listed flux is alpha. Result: 39.11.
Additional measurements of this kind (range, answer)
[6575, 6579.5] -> 41.5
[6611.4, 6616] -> 37.84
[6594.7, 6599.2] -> 36.51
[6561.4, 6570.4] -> 41.66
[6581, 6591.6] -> 44.89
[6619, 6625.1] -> 38.57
